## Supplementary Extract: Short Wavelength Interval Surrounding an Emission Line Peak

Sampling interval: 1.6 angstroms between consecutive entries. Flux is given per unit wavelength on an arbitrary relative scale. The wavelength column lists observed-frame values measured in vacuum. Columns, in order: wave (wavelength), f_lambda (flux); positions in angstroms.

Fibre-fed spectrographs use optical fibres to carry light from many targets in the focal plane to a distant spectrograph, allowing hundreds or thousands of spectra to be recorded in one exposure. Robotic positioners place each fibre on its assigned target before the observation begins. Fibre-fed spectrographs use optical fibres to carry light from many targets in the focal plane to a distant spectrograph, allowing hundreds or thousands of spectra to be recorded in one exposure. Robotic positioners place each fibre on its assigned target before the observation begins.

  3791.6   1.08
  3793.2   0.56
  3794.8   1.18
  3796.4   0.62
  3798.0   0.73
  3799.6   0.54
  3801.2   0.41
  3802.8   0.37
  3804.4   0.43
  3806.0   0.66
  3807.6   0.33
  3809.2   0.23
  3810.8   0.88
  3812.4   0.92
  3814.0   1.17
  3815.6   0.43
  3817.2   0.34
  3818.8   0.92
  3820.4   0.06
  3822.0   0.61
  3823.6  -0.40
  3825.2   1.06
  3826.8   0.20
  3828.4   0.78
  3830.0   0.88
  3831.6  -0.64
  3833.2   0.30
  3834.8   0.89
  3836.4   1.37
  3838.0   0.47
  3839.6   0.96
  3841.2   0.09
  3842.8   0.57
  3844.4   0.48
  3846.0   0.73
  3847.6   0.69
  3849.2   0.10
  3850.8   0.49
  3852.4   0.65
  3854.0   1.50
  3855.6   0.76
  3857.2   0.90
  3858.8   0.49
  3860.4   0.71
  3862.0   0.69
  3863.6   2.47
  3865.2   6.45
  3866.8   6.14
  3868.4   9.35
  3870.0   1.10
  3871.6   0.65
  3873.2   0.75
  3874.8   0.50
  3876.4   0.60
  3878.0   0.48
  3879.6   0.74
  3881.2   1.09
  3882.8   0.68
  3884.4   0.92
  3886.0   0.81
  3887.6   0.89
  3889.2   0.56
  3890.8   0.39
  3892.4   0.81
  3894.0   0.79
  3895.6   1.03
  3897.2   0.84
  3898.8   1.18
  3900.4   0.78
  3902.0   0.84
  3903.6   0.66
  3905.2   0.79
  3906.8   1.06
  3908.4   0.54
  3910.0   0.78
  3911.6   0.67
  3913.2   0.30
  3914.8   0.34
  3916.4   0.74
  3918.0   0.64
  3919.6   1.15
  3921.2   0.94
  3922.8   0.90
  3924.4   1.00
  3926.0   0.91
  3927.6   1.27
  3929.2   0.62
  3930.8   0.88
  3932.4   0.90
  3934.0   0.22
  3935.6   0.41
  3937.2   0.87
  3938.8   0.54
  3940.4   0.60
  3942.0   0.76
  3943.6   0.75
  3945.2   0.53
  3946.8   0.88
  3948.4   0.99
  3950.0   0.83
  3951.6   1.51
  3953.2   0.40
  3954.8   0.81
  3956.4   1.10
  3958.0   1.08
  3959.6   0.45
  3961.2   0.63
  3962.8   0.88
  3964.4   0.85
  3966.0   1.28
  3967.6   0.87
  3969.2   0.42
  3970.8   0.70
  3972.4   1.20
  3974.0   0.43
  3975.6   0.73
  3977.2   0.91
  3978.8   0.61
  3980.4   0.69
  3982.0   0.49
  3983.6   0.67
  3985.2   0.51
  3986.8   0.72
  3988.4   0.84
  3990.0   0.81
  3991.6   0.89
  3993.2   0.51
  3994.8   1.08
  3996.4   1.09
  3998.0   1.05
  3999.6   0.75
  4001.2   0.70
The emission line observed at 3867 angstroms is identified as [O II] 3727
